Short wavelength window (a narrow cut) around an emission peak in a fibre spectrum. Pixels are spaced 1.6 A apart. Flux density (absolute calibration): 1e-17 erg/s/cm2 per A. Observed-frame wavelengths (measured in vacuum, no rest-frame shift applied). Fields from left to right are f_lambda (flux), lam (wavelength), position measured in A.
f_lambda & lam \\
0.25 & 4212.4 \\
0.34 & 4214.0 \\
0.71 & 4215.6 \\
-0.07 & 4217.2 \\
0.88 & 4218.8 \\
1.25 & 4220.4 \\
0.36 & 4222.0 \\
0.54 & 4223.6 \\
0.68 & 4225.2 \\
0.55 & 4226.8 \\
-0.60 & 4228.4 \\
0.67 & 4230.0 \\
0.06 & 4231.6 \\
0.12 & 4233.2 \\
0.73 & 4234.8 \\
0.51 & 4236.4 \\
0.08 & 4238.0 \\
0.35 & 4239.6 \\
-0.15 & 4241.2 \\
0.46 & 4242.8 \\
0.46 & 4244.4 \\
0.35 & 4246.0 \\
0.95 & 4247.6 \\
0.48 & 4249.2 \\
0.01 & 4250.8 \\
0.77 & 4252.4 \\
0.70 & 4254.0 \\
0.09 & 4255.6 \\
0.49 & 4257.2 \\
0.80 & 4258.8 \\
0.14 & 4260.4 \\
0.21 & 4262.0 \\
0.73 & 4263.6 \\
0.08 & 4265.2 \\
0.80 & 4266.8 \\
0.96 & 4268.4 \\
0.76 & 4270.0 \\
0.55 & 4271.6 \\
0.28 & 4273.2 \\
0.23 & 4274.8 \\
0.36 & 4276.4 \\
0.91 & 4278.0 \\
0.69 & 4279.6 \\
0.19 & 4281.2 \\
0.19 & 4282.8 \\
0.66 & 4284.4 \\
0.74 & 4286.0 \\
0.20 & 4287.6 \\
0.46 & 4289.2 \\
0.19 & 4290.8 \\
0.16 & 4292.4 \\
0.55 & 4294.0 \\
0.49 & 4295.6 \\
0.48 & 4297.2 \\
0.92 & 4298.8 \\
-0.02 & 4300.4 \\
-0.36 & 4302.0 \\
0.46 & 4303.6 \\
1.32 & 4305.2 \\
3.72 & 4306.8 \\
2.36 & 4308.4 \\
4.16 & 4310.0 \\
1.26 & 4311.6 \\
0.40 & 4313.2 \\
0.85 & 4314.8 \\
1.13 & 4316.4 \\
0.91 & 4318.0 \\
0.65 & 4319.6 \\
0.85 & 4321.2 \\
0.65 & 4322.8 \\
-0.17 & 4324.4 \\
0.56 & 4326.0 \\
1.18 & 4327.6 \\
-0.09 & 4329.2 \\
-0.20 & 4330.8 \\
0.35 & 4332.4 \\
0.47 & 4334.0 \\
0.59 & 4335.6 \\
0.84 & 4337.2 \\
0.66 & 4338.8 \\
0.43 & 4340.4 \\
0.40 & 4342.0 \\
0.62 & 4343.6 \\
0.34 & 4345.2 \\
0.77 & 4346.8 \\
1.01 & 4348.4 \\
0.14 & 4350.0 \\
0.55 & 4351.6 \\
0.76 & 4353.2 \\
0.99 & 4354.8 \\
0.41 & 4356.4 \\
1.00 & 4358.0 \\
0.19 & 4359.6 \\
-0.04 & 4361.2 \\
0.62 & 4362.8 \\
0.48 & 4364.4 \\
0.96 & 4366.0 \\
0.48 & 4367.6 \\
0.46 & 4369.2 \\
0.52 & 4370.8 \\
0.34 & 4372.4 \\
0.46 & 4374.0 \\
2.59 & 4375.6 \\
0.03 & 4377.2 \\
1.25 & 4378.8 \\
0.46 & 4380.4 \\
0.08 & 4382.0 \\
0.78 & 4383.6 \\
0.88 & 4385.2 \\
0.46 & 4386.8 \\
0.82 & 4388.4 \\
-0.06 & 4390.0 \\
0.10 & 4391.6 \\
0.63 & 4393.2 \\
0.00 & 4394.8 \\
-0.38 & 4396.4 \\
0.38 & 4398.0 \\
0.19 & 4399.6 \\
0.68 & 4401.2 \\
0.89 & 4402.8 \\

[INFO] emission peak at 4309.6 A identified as [O II] 3727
